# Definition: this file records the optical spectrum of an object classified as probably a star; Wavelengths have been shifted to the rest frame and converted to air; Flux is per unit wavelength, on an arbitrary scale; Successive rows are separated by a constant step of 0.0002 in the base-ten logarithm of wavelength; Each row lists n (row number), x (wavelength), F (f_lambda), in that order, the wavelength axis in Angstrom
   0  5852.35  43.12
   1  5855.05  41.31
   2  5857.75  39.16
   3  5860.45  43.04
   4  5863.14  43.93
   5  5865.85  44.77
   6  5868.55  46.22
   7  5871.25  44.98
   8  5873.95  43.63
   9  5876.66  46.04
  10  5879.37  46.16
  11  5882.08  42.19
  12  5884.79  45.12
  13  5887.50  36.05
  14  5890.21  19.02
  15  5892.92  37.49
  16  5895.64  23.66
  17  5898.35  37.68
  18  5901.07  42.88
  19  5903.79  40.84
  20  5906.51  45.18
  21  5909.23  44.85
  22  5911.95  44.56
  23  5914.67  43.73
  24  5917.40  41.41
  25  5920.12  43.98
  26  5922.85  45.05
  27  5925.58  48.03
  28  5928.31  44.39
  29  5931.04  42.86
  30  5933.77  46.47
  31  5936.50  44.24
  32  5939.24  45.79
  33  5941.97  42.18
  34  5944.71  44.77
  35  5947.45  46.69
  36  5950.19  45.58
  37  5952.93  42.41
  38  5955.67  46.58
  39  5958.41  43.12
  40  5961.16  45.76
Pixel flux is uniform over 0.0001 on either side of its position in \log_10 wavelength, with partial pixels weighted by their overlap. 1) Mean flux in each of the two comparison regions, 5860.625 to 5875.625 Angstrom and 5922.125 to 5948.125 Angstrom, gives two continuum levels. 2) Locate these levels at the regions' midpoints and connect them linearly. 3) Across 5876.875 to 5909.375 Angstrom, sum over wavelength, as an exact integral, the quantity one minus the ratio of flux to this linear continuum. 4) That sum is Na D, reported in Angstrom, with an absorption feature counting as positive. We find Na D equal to 4.6 Angstrom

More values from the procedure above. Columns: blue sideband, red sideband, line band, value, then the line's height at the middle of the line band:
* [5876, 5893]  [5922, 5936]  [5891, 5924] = 1.3 Angstrom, 42.1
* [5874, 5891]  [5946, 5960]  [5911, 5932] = -0.8 Angstrom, 42.7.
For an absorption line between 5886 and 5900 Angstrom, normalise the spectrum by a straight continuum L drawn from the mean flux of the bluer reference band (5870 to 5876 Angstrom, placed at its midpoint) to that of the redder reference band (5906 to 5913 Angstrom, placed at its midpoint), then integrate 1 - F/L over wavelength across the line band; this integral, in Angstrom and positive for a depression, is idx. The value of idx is 4.2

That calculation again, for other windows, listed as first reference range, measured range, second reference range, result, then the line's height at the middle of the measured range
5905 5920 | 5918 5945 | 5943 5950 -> 0.07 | 44.8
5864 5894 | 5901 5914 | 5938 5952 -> -0.30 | 42.8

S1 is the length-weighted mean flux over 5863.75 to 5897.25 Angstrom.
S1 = 39.7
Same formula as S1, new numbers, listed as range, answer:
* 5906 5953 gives 44.6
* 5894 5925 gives 41.4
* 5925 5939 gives 45.1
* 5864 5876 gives 44.9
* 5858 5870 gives 44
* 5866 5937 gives 41.8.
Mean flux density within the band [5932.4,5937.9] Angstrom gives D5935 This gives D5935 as 45.4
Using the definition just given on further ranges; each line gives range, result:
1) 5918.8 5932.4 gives 44.8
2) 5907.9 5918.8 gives 43.7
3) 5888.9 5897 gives 26.8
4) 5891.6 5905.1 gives 36.5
